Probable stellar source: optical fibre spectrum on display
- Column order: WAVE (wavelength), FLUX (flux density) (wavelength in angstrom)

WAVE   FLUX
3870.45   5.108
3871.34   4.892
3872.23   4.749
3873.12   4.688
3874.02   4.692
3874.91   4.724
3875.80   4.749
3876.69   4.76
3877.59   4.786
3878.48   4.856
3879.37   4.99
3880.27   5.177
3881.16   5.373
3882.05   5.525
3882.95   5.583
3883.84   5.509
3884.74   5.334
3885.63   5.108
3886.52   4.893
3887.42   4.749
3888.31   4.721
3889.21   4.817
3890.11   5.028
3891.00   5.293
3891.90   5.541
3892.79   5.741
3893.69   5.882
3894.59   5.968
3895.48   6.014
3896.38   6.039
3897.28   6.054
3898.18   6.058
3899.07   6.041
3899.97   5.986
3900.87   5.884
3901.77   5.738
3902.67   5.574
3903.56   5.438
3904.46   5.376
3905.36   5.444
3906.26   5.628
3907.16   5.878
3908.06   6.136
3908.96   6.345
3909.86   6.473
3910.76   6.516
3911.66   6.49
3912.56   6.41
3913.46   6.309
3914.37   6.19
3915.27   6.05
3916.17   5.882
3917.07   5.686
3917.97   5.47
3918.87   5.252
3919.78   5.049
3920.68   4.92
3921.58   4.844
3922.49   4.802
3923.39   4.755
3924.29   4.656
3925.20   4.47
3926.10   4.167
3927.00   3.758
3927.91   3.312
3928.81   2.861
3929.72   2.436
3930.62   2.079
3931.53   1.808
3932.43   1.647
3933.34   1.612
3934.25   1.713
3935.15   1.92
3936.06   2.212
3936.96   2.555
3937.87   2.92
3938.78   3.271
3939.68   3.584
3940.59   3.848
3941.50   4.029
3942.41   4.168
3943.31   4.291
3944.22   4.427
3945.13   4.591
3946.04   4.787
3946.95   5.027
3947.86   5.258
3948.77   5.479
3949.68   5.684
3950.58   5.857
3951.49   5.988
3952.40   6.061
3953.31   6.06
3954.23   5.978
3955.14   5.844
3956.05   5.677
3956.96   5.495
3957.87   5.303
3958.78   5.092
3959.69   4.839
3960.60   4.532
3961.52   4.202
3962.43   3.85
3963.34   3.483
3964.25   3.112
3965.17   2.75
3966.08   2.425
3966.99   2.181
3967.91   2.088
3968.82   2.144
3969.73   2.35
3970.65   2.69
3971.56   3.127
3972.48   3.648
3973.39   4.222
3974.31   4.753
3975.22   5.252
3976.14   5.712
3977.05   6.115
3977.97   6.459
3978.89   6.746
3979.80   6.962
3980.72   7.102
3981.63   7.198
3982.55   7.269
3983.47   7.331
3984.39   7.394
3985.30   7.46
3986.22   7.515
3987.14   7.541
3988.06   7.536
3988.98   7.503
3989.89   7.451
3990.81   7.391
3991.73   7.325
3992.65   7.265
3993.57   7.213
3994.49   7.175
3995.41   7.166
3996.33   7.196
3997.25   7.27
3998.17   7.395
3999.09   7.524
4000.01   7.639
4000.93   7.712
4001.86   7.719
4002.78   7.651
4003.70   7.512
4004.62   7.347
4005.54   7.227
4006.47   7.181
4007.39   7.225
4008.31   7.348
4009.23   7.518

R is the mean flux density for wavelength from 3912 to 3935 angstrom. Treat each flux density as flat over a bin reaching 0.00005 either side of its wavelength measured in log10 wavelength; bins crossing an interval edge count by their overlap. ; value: 4.22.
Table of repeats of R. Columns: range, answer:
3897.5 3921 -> 5.86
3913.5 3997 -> 4.9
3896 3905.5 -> 5.8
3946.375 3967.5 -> 4.78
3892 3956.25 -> 4.88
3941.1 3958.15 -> 5.27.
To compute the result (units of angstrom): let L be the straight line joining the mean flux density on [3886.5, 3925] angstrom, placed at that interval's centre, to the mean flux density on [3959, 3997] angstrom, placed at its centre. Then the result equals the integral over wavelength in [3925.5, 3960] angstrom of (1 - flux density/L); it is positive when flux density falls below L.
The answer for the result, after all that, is 9.1 angstrom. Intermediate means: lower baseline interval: 5.63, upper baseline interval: 5.52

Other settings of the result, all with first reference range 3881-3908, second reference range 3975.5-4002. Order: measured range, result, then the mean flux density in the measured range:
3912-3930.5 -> 3.6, 4.82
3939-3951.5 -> 3.4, 4.72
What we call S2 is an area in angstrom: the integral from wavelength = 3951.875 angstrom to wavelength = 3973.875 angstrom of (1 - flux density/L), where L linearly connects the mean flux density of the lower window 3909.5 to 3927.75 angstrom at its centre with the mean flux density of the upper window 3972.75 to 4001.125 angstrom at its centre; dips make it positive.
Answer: 7.93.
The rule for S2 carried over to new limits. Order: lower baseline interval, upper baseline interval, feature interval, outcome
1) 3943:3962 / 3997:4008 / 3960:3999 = 5.6 angstrom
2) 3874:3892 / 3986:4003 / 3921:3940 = 9.2 angstrom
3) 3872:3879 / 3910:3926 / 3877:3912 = -3.4 angstrom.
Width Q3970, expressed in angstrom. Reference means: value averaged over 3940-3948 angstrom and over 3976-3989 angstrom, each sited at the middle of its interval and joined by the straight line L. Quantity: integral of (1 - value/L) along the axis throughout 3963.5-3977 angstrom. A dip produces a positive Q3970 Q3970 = 6.2 angstrom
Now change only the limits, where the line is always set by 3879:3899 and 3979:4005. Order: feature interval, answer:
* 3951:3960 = 1.4 angstrom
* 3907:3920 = -0.3 angstrom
